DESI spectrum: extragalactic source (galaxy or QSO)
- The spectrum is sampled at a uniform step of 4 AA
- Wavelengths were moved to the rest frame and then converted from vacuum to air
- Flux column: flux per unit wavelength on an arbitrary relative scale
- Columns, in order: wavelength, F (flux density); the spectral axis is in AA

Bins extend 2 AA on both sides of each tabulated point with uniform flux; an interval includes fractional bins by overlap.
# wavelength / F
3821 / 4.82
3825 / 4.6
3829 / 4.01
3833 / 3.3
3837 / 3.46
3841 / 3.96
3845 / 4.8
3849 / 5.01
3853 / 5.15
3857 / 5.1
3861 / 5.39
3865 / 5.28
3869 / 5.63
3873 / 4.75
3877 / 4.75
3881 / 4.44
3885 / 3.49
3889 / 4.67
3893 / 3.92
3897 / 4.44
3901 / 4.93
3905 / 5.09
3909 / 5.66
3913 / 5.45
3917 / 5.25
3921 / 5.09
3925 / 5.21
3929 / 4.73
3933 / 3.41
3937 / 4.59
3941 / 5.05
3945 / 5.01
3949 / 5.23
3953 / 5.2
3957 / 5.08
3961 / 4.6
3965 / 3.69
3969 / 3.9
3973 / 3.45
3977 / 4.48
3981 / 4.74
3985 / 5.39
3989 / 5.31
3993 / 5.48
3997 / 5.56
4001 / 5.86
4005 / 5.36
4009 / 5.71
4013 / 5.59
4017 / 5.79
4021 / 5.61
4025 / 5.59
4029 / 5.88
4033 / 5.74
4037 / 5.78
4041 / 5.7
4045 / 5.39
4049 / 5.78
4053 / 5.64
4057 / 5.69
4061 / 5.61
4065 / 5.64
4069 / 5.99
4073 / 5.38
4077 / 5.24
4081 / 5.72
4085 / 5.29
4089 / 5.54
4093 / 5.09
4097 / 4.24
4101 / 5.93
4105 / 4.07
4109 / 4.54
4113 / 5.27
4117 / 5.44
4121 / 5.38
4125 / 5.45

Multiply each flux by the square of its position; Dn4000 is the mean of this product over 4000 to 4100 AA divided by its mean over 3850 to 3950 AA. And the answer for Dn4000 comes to 1.23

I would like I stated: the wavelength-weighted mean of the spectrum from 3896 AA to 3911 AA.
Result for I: 5.07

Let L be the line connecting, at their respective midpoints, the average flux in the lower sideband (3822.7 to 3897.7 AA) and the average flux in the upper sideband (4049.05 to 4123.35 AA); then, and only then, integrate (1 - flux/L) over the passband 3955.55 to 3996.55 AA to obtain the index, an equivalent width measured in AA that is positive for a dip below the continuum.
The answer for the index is 2.5 AA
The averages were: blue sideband 4.54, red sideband 5.33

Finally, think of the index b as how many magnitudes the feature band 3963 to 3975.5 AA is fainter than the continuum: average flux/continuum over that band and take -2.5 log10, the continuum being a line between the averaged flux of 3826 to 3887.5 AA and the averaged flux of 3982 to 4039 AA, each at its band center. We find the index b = 0.39 mag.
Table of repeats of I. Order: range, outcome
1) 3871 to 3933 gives 4.75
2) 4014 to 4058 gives 5.69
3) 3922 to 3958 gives 4.83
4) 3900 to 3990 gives 4.8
